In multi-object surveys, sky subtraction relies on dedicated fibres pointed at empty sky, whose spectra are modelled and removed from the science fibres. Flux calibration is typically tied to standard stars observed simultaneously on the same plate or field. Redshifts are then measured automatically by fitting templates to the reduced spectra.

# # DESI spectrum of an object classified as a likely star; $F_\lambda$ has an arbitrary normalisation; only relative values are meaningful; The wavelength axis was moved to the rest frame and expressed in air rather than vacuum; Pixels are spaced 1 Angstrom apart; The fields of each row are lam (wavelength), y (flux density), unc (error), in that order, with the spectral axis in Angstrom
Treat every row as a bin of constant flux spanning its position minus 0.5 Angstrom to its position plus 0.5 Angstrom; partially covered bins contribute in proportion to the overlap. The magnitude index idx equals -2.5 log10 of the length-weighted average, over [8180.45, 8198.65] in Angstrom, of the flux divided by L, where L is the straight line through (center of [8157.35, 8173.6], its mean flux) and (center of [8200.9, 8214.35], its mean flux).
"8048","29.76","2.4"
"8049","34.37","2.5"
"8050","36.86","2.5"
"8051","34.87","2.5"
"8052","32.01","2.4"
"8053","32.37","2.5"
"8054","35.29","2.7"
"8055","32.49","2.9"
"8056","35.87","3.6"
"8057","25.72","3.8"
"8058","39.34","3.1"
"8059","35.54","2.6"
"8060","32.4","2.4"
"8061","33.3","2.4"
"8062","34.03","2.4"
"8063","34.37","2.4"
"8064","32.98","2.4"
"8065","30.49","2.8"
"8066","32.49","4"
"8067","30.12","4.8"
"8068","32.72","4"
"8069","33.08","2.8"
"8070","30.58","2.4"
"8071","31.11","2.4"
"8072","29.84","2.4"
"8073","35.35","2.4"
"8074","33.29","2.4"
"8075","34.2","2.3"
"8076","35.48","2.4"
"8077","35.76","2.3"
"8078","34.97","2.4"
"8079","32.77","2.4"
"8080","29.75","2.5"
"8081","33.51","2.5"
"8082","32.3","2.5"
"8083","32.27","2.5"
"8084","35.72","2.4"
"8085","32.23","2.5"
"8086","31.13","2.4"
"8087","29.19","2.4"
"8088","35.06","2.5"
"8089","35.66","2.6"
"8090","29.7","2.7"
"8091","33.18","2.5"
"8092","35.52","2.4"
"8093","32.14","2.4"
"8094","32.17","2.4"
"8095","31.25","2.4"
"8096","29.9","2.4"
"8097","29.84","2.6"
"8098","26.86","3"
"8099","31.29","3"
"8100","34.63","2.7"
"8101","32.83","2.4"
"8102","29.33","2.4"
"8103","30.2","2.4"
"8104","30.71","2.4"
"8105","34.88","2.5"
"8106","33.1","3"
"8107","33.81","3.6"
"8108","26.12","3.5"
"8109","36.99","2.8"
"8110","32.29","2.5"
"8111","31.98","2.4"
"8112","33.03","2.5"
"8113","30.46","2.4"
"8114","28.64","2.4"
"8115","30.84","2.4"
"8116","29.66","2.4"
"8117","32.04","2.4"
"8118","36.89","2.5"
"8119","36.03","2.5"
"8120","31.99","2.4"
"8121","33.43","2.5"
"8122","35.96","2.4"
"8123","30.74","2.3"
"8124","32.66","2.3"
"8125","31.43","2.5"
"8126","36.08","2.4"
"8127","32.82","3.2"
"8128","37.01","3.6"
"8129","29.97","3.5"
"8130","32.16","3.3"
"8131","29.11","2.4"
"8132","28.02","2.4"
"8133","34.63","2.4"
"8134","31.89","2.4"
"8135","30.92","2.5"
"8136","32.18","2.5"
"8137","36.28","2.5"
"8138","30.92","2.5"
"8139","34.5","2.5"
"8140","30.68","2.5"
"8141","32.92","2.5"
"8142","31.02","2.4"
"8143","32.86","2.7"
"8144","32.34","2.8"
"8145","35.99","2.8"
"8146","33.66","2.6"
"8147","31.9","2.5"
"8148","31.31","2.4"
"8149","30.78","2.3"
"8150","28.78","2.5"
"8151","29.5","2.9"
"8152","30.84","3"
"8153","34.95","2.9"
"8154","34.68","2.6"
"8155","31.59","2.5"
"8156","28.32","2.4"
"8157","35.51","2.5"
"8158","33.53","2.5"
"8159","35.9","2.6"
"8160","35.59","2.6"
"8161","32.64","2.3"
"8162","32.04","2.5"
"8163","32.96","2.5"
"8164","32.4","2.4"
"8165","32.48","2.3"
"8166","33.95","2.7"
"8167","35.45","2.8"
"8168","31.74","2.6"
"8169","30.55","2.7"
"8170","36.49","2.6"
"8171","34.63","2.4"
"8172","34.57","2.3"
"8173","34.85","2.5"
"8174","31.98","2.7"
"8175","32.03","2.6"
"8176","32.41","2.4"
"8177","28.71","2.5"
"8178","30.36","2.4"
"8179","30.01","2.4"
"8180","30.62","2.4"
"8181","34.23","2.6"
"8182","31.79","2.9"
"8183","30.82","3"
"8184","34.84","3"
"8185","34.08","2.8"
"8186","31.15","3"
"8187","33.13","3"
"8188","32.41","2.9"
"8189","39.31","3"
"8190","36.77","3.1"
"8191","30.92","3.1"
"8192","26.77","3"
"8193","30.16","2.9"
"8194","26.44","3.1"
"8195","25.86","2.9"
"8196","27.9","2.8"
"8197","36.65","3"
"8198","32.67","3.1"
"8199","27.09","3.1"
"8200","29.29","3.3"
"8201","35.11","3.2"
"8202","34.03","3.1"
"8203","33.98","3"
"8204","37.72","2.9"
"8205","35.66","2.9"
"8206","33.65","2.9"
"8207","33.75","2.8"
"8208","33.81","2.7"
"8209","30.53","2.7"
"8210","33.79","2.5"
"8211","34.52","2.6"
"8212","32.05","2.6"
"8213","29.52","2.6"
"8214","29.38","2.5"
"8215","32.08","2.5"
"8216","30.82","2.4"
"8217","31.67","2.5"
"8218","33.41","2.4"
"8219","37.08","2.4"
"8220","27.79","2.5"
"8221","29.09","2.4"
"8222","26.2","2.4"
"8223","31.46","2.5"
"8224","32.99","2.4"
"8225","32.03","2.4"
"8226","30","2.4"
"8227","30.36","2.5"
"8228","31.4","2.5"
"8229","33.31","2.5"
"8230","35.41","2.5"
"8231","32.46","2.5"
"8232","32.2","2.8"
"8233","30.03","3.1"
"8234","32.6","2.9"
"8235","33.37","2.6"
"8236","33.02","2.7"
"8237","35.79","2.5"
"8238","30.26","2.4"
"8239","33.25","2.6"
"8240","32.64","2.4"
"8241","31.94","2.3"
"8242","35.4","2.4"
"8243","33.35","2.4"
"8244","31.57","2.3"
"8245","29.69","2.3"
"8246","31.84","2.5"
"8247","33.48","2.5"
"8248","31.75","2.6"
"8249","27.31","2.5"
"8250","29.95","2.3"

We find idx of 0.05 mag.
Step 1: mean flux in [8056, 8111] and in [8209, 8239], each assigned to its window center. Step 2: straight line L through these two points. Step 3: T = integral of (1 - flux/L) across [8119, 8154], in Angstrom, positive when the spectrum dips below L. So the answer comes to -0.2 Angstrom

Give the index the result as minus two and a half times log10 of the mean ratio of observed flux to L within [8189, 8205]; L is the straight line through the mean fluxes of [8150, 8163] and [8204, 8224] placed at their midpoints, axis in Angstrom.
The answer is 0.02 mag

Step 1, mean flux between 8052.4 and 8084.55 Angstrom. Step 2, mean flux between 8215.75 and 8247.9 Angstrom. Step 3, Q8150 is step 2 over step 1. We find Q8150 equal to 0.97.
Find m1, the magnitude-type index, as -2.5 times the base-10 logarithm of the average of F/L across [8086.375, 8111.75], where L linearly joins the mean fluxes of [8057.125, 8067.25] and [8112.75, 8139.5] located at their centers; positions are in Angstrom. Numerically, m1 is 0.03 mag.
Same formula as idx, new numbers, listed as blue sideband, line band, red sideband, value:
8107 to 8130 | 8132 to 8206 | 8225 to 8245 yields 0.00 mag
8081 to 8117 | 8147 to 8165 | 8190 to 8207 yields -0.02 mag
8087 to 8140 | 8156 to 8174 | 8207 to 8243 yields -0.05 mag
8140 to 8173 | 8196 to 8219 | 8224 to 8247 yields -0.01 mag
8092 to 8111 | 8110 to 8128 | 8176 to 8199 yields -0.04 mag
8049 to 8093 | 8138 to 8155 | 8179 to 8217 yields 0.01 mag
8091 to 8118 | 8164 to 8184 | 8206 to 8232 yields -0.03 mag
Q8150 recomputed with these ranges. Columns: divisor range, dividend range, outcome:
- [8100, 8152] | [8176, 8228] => 0.99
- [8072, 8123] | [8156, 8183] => 1.01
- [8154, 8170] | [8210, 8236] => 0.96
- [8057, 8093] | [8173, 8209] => 0.98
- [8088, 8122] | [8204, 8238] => 1.00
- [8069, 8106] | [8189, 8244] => 0.99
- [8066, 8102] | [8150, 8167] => 1.01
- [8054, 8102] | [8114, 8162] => 1.00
